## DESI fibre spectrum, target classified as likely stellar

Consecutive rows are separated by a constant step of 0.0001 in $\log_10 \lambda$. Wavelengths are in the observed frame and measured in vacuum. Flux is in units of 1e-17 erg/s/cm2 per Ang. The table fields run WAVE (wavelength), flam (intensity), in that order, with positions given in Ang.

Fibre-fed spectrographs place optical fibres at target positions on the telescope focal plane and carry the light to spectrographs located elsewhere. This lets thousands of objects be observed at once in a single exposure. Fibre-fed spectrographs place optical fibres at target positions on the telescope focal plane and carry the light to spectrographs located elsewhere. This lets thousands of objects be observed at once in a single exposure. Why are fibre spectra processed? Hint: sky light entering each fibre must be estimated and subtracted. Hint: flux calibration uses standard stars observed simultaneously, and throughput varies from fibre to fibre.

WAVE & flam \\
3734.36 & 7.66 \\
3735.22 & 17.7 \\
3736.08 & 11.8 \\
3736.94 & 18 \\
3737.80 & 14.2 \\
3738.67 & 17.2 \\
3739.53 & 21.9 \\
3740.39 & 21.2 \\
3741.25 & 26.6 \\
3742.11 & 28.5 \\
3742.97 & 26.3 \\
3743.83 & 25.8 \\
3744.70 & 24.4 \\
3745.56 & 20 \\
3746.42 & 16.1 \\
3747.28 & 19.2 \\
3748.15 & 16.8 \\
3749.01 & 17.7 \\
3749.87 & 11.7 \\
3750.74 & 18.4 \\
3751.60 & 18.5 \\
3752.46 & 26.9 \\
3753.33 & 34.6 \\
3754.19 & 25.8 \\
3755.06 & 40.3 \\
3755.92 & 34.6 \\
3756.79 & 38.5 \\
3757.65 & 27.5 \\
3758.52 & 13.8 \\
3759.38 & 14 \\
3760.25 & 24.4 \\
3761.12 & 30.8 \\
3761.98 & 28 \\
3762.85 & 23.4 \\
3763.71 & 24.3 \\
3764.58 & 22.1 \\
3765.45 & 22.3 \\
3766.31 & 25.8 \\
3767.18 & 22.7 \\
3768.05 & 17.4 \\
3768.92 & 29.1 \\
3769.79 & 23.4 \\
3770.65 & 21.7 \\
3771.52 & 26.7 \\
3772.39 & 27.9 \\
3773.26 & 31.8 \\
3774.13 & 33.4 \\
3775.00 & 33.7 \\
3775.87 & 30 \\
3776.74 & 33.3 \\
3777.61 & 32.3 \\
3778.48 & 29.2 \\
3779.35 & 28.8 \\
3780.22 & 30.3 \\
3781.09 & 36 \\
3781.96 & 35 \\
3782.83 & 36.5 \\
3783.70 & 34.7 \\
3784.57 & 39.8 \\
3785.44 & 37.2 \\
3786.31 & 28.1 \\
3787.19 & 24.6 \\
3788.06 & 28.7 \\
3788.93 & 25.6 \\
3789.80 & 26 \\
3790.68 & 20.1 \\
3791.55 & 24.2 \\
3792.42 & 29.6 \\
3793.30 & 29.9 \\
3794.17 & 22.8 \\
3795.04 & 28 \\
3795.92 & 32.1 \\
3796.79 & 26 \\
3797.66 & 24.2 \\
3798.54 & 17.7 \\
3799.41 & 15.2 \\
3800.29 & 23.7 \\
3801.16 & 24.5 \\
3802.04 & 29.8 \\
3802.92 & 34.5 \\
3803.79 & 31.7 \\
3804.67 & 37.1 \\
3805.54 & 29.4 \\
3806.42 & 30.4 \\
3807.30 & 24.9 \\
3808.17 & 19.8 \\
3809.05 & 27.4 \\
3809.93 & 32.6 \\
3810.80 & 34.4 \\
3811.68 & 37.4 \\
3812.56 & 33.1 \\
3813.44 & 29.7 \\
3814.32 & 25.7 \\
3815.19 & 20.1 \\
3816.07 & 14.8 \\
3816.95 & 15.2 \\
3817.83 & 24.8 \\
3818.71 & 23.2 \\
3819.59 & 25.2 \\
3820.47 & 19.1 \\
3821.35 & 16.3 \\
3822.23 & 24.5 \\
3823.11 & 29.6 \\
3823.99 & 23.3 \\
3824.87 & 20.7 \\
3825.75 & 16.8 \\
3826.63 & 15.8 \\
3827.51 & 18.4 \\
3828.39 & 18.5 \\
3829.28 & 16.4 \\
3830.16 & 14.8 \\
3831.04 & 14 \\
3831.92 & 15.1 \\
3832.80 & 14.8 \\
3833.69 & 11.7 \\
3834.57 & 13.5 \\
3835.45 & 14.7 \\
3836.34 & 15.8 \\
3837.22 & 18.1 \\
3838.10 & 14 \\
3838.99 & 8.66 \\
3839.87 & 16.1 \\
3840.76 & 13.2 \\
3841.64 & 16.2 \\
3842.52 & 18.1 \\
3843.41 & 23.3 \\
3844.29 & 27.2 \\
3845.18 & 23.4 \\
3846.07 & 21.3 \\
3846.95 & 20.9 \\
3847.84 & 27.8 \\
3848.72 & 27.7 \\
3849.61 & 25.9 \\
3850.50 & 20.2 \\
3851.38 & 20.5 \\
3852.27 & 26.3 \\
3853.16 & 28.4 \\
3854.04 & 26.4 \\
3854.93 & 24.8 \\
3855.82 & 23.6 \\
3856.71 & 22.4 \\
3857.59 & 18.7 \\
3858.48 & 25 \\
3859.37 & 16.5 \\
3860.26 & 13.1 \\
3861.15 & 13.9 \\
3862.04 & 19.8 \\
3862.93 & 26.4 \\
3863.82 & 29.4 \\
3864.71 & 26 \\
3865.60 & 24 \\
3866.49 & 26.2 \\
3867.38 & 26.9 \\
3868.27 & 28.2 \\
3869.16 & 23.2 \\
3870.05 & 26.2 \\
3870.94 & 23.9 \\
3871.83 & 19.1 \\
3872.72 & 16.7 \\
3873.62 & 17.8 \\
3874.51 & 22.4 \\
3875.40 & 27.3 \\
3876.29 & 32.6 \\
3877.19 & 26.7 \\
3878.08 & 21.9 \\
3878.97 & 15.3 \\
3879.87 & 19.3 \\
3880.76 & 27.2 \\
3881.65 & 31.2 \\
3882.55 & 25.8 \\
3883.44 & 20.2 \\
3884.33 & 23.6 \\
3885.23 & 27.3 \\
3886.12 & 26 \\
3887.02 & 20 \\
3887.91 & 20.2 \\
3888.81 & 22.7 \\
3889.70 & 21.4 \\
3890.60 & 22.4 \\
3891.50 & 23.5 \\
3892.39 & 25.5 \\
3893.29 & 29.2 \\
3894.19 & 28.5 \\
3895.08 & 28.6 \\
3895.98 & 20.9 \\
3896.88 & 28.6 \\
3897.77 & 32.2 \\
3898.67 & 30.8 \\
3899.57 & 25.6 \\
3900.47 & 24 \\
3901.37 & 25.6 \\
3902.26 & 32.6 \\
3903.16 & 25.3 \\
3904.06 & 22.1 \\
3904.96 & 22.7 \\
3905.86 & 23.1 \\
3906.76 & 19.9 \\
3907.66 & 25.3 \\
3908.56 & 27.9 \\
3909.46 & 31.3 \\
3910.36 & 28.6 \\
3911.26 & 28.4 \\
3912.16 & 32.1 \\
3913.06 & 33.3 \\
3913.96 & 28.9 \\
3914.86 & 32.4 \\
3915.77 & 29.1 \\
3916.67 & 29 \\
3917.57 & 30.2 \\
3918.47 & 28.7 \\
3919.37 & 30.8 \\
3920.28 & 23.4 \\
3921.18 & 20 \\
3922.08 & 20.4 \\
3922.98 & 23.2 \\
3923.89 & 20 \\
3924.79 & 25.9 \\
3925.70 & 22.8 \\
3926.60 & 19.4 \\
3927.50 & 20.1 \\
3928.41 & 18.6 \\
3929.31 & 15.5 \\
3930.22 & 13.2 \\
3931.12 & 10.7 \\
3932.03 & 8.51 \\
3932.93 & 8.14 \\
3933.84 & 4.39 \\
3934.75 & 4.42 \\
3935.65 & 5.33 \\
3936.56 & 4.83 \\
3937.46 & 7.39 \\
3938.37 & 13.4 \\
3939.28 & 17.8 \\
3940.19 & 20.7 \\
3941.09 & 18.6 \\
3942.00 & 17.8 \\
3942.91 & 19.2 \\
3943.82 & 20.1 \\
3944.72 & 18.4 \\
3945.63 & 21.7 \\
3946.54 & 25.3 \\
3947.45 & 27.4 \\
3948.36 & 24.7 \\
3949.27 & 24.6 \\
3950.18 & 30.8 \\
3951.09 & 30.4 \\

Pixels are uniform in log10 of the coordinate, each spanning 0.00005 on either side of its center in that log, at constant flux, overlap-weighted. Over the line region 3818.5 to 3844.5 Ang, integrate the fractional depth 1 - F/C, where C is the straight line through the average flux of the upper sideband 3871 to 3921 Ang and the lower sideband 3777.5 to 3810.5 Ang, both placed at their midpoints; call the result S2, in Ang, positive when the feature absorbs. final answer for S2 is 9.2 Ang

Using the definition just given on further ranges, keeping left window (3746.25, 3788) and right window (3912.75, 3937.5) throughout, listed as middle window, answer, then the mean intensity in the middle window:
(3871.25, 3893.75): -2.1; 23.4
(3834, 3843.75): 3.4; 15.5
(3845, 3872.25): -1.0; 23.4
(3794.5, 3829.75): 0.3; 24.8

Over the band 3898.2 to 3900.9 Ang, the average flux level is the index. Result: 26.8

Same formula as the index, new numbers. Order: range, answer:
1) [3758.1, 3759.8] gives 13.9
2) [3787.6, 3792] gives 25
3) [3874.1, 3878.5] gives 26.2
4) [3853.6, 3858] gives 23.2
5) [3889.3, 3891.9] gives 22.4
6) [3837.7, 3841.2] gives 13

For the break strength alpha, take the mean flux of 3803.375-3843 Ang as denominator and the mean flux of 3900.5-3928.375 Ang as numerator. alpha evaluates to 1.2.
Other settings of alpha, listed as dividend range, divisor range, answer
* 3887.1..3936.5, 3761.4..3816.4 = 0.82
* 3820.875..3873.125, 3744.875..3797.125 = 0.77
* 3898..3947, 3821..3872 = 1.04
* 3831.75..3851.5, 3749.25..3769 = 0.75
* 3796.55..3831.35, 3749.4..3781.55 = 0.90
